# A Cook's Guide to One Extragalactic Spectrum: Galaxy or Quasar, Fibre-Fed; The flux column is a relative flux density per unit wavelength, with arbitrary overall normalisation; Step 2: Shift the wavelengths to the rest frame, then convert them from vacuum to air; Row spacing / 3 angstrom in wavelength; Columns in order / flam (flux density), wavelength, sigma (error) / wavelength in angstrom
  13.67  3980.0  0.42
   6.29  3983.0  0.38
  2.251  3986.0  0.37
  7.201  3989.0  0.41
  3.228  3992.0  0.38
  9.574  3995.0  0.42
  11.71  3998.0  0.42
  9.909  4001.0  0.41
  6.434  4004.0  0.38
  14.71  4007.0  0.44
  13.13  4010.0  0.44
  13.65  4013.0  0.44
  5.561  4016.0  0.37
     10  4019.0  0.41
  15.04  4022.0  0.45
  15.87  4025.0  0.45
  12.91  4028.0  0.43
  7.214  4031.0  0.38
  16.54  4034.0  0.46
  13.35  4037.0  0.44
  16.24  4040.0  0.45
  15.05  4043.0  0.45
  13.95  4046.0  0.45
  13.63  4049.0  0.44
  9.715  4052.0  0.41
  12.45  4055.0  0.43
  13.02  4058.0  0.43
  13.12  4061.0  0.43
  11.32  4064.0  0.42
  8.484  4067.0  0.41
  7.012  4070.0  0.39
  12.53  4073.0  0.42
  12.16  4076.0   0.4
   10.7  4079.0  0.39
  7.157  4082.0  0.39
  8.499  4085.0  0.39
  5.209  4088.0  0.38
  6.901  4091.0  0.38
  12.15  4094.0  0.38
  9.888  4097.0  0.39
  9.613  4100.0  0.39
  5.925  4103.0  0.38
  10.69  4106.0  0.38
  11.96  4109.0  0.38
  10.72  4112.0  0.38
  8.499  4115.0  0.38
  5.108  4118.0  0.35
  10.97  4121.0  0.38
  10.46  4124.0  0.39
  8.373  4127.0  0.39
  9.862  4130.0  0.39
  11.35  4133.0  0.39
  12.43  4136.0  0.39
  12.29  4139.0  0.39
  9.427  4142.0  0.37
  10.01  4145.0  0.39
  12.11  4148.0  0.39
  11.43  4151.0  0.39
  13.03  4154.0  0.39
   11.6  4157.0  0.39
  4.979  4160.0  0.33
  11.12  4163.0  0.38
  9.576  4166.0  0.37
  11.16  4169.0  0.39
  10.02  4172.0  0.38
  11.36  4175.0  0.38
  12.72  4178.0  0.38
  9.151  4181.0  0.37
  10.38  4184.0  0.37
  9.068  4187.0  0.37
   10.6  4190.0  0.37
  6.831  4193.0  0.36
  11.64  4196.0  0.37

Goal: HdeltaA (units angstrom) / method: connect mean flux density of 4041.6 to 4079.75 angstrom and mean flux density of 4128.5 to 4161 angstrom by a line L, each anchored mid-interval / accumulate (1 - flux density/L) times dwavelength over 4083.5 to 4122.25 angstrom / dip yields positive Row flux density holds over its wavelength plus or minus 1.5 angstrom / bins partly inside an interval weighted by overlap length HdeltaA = 8.21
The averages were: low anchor 11.8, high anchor 10.9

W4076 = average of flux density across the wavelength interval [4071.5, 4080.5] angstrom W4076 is 11.8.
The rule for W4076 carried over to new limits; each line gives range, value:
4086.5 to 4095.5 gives 8.09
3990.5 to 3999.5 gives 8.17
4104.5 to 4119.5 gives 9.4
